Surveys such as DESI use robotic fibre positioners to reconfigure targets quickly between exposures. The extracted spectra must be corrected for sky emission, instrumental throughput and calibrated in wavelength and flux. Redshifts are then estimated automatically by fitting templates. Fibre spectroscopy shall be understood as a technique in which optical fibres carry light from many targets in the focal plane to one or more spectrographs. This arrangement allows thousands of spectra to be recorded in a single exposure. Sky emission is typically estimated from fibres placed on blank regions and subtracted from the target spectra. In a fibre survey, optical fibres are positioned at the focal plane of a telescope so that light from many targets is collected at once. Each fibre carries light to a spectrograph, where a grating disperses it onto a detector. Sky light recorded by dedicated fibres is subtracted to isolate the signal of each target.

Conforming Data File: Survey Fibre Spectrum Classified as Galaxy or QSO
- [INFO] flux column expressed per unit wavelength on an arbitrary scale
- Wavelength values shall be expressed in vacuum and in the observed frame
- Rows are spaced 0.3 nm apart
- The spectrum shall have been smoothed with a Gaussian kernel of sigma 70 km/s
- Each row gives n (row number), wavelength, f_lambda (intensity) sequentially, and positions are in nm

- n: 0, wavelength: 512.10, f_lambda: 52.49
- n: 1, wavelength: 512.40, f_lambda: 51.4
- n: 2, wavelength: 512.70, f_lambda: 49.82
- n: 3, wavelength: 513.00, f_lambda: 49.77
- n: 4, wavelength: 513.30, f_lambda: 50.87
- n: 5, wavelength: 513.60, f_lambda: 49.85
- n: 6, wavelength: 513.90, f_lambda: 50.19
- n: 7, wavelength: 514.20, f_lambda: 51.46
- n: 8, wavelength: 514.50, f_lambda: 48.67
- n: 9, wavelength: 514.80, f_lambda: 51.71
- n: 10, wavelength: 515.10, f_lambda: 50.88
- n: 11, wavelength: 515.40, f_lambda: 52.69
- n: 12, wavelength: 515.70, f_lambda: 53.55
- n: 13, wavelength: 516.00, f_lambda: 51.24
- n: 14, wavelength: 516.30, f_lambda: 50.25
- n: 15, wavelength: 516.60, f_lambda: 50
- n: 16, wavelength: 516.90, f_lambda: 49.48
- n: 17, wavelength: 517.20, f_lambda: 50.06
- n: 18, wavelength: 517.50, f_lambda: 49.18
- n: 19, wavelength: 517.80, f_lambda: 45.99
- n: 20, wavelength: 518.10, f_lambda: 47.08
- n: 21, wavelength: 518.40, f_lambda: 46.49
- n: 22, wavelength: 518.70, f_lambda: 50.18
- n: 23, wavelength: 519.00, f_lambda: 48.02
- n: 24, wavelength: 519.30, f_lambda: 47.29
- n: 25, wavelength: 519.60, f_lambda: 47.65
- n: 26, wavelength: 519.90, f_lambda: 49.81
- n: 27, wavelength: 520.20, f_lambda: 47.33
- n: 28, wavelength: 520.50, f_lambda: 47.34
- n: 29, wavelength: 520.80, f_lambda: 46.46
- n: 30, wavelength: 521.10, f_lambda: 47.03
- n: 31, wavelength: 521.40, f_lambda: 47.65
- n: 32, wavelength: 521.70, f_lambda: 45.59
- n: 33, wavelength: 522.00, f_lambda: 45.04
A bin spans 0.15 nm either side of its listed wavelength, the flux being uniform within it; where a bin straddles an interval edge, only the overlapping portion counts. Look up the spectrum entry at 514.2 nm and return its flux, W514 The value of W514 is 51.46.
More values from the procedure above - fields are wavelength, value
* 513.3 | 50.87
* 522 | 45.04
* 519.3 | 47.29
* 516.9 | 49.48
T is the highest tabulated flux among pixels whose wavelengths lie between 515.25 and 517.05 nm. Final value 53.55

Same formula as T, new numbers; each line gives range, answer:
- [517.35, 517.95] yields 49.18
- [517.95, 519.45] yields 50.18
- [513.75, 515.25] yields 51.71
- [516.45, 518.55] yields 50.06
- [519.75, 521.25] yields 49.81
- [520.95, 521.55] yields 47.65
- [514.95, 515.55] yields 52.69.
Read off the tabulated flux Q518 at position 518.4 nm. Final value 46.49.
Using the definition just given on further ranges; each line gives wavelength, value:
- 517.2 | 50.06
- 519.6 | 47.65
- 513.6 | 49.85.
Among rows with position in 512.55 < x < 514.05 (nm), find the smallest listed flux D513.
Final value 49.77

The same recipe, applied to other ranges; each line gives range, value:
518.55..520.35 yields 47.29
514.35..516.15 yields 48.67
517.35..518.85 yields 45.99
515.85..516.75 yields 50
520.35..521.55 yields 46.46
